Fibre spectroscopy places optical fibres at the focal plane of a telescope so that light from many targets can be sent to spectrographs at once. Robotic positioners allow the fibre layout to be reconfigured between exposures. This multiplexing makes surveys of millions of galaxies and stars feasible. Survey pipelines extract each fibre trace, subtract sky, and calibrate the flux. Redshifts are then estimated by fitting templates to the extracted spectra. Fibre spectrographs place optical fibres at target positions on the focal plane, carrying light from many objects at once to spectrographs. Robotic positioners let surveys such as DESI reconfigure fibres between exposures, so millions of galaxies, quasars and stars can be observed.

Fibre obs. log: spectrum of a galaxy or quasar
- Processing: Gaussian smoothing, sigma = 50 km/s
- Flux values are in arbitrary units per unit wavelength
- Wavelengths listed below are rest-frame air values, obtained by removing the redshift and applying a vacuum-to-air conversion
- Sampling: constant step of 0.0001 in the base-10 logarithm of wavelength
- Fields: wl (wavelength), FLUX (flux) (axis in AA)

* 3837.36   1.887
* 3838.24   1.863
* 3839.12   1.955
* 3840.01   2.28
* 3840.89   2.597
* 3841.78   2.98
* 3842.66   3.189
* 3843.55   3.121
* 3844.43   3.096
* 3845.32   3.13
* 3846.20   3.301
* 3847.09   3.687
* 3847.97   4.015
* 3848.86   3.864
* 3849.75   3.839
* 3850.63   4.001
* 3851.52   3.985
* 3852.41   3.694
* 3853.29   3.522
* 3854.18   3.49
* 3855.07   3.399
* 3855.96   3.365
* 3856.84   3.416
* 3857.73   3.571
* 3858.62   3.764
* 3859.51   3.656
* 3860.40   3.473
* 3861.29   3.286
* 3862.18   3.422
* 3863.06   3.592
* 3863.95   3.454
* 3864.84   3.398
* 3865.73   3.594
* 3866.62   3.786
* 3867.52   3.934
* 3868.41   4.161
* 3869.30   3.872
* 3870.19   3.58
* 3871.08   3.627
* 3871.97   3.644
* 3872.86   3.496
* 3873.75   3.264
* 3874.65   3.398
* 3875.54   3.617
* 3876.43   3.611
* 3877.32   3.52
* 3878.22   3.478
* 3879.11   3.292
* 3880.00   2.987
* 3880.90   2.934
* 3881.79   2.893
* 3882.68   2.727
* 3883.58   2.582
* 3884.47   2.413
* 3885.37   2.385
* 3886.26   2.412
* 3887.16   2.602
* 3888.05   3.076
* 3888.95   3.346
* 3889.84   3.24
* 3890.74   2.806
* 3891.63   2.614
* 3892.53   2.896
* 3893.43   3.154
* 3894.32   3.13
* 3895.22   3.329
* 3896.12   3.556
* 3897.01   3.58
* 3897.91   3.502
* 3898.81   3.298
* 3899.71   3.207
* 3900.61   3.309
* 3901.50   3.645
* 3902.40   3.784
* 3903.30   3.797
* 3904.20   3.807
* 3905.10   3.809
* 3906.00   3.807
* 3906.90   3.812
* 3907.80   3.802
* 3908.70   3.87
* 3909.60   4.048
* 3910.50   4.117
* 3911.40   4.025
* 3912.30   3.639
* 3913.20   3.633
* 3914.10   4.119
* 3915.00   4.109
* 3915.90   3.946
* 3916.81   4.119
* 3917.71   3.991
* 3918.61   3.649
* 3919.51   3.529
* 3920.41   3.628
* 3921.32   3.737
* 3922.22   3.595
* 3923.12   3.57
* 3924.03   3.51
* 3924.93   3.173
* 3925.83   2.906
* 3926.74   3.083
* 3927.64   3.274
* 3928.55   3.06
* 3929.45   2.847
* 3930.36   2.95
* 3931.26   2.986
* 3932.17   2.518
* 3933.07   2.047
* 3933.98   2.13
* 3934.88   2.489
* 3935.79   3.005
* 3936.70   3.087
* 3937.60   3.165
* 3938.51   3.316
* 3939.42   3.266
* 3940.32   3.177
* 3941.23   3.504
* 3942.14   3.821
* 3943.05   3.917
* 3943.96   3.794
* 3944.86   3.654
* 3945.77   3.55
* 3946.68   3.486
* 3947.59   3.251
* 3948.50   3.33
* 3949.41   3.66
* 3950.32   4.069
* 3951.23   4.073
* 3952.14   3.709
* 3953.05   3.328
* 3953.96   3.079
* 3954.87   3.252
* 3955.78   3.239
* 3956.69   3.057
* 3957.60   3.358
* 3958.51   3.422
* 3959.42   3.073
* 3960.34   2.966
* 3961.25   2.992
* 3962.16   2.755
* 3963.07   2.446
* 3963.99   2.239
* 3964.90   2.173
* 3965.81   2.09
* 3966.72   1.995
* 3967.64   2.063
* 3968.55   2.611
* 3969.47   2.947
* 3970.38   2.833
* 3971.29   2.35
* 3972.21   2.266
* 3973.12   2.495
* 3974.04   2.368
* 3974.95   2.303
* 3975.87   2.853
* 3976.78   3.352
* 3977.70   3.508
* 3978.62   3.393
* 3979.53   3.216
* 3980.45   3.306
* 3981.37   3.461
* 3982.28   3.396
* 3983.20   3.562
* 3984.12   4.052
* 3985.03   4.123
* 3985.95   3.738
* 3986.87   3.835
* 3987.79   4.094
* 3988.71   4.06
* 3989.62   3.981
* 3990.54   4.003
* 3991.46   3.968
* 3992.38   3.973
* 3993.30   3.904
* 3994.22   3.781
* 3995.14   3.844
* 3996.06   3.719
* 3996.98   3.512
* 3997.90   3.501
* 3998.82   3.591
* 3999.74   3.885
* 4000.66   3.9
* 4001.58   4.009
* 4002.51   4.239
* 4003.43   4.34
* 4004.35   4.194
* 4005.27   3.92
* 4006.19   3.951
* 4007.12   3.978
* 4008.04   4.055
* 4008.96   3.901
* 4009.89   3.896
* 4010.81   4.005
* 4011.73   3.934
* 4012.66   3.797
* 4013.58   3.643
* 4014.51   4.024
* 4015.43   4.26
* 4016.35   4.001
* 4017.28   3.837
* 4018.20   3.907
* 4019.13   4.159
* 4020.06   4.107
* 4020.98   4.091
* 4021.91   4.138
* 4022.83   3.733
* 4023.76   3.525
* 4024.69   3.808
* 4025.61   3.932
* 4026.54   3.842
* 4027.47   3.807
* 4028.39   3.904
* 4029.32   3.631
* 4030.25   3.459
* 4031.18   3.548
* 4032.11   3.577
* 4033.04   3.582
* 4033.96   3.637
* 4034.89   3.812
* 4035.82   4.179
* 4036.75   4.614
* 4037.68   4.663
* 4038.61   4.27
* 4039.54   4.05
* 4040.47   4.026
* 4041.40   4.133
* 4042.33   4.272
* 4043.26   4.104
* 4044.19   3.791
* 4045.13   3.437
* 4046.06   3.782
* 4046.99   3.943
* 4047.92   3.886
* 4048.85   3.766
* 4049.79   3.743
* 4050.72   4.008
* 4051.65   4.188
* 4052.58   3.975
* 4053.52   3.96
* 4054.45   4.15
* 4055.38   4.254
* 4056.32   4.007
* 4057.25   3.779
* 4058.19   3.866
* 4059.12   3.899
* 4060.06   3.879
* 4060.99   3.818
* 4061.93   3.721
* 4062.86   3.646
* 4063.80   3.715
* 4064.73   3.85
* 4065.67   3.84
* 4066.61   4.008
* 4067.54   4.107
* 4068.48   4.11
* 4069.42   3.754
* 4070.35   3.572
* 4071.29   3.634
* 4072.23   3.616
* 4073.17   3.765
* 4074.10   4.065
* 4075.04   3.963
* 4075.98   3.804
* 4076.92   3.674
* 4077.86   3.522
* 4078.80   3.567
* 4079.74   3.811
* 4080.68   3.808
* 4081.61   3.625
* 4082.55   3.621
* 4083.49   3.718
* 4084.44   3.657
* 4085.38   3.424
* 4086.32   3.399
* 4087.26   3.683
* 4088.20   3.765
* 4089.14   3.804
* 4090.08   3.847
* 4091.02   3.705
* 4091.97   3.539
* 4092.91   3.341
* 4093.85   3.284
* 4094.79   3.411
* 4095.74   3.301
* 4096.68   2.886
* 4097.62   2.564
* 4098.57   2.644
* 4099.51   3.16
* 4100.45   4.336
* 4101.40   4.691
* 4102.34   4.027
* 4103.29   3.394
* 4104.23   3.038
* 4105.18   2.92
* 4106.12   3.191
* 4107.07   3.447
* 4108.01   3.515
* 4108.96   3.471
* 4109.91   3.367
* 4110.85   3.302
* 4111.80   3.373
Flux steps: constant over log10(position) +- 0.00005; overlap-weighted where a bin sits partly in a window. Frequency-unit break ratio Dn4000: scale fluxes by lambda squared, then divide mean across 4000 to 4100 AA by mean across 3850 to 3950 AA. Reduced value 1.21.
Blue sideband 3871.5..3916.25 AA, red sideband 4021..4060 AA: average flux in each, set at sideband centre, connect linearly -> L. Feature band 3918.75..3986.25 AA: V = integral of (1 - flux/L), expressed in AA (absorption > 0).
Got 8.7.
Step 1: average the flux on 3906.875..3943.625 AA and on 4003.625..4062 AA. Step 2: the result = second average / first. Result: 1.15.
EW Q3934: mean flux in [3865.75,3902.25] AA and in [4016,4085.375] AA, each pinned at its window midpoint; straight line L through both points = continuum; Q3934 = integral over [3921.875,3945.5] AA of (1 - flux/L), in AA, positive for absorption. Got 2.0 AA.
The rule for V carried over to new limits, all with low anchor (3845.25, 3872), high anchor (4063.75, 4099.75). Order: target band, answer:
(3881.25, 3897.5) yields 3.1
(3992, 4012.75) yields -1.7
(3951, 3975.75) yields 5.7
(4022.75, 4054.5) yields -2.6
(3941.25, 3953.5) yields -0.1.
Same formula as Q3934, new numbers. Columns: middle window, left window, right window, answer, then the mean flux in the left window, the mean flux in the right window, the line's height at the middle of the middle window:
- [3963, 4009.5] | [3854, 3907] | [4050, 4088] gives 2.7 AA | 3.36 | 3.81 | 3.61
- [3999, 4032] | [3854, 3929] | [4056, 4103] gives -2.9 AA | 3.45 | 3.68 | 3.6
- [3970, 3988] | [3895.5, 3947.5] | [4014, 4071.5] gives 2.3 AA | 3.47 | 3.92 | 3.68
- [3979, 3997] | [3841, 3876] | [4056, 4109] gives -0.9 AA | 3.55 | 3.64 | 3.6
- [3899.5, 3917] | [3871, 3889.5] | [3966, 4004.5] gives -3.5 AA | 3.1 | 3.43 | 3.19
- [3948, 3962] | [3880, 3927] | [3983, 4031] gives 1.1 AA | 3.41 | 3.9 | 3.65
